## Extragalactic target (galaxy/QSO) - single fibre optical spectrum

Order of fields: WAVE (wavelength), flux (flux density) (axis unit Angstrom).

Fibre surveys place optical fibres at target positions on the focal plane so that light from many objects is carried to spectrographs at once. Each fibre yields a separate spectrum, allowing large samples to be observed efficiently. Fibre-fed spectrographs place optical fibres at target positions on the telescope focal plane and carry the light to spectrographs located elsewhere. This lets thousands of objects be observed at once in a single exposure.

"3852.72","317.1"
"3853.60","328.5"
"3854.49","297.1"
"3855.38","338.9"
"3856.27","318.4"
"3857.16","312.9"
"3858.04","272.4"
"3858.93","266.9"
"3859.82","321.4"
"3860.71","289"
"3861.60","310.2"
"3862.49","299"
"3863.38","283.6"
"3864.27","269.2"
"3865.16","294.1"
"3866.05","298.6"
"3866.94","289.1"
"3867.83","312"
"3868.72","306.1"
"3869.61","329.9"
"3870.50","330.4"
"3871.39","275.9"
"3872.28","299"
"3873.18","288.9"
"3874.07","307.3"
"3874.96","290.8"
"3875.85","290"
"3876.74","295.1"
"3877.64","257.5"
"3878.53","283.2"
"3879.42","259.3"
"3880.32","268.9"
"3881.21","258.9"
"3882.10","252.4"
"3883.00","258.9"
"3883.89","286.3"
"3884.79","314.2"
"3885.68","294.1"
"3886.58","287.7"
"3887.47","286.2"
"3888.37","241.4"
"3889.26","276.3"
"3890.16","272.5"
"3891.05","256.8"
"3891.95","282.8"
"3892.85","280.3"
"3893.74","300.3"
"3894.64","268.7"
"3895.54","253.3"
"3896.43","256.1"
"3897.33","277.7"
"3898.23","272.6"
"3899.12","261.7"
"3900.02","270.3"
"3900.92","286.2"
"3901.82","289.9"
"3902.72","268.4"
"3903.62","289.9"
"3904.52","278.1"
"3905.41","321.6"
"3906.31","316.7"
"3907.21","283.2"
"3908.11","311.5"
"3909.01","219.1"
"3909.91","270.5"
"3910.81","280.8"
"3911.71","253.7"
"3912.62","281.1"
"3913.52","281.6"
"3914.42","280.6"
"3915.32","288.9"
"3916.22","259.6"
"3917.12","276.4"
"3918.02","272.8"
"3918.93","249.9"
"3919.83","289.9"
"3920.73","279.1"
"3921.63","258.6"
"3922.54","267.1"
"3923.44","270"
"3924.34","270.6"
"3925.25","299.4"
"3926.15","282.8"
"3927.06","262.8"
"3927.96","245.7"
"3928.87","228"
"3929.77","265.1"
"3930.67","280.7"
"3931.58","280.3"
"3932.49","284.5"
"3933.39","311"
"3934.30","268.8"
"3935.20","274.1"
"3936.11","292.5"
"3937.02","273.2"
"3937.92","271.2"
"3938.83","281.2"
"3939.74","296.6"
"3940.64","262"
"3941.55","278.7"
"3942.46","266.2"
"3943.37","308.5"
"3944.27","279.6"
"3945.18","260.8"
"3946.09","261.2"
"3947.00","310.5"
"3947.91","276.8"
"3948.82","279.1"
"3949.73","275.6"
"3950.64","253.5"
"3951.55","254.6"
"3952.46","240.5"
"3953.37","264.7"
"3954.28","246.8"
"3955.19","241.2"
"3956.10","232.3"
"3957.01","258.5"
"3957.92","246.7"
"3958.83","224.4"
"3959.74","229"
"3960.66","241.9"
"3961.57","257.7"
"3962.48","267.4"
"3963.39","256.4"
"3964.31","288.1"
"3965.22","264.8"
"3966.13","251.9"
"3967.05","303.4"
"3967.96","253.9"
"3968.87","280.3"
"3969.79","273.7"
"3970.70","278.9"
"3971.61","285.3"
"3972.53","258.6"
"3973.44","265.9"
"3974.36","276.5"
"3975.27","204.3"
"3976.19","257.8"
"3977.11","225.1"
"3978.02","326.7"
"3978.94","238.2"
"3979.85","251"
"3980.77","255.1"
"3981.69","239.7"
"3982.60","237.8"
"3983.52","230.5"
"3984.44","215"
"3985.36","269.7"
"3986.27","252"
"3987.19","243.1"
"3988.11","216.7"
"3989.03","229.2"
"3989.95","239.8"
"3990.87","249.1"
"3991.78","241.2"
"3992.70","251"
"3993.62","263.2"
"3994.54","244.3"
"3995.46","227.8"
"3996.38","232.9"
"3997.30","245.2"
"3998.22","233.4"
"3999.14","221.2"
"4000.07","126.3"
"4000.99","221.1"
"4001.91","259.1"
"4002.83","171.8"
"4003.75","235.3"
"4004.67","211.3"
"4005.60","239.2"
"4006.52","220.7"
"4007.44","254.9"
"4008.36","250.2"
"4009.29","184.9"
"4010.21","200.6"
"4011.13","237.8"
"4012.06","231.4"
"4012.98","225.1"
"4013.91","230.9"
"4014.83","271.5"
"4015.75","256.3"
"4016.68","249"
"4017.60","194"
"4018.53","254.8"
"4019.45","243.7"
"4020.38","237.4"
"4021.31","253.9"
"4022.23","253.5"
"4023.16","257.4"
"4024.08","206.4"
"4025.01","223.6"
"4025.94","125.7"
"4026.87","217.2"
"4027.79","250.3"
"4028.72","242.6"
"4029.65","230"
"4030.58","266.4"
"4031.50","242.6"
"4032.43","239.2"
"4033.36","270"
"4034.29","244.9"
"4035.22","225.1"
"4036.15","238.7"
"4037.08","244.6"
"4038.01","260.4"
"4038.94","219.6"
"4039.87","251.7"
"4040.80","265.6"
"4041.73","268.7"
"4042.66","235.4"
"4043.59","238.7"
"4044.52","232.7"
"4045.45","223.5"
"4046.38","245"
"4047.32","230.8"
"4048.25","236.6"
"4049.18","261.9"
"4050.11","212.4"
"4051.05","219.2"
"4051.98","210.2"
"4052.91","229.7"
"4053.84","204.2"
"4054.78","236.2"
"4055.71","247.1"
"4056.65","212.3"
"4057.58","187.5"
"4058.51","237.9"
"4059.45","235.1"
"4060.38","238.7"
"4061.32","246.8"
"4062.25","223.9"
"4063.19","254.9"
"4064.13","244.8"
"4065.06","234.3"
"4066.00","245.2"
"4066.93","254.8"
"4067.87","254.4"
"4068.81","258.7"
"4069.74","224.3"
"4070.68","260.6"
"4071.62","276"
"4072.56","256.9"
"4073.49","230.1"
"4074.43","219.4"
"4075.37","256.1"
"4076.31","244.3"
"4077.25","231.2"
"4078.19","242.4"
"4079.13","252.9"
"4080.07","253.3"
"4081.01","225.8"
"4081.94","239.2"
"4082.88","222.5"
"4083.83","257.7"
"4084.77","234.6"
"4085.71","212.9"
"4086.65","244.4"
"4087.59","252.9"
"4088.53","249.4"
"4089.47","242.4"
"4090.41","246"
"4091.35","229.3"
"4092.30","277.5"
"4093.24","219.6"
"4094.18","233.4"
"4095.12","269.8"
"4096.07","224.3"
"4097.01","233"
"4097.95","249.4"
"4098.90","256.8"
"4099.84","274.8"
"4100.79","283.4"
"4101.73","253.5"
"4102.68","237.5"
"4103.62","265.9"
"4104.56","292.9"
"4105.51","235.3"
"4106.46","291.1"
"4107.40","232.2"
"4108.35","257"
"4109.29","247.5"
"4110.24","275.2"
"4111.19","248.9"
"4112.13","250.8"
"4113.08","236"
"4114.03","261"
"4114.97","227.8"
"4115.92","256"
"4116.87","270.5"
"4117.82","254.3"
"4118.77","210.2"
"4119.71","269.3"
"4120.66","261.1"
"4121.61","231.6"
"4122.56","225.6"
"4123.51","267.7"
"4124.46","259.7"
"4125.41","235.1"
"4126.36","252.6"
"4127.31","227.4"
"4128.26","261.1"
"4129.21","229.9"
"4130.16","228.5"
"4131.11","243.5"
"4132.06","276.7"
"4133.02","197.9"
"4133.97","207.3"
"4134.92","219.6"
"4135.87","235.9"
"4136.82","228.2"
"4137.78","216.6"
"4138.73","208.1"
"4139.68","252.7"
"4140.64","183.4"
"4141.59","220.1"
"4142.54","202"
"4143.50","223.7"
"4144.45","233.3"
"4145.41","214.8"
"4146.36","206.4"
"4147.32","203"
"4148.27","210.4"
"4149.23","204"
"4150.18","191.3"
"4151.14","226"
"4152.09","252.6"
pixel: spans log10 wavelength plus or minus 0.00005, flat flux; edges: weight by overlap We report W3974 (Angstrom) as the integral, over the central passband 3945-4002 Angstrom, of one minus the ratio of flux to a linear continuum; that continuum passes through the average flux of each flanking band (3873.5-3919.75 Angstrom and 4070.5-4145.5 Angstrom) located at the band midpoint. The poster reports 3.0 Angstrom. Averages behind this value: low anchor 277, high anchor 243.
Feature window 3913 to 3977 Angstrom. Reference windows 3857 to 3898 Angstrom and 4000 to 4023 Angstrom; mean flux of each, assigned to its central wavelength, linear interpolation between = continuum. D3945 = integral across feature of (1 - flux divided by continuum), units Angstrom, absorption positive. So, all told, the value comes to -2.57 Angstrom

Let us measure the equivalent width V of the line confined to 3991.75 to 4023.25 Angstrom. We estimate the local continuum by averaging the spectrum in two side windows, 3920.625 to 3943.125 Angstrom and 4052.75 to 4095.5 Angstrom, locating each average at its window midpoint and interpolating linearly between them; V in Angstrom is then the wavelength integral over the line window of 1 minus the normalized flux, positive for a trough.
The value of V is 2.97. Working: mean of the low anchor 274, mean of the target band 232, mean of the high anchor 240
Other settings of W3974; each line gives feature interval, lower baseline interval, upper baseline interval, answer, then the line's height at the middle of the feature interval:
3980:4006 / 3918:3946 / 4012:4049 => 2.1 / 252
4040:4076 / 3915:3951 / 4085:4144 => 2.1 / 253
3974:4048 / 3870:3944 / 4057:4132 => 6.7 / 260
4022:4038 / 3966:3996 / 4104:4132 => 1.1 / 252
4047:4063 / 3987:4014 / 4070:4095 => 0.7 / 238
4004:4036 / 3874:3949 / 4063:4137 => 3.1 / 259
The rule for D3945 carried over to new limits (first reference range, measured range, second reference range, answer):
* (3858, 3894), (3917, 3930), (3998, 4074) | 0.2 Angstrom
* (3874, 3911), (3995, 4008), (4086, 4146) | 1.9 Angstrom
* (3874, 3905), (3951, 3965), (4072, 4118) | 0.9 Angstrom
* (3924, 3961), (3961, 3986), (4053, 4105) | 0.2 Angstrom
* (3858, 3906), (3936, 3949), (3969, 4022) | -1.0 Angstrom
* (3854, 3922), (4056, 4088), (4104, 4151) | 0.9 Angstrom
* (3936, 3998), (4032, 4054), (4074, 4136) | 1.1 Angstrom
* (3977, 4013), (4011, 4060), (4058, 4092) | 0.6 Angstrom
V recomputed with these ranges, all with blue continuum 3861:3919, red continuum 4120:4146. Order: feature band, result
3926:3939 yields 0.00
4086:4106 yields -0.98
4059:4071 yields 0.06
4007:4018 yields 1.03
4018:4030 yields 1.12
